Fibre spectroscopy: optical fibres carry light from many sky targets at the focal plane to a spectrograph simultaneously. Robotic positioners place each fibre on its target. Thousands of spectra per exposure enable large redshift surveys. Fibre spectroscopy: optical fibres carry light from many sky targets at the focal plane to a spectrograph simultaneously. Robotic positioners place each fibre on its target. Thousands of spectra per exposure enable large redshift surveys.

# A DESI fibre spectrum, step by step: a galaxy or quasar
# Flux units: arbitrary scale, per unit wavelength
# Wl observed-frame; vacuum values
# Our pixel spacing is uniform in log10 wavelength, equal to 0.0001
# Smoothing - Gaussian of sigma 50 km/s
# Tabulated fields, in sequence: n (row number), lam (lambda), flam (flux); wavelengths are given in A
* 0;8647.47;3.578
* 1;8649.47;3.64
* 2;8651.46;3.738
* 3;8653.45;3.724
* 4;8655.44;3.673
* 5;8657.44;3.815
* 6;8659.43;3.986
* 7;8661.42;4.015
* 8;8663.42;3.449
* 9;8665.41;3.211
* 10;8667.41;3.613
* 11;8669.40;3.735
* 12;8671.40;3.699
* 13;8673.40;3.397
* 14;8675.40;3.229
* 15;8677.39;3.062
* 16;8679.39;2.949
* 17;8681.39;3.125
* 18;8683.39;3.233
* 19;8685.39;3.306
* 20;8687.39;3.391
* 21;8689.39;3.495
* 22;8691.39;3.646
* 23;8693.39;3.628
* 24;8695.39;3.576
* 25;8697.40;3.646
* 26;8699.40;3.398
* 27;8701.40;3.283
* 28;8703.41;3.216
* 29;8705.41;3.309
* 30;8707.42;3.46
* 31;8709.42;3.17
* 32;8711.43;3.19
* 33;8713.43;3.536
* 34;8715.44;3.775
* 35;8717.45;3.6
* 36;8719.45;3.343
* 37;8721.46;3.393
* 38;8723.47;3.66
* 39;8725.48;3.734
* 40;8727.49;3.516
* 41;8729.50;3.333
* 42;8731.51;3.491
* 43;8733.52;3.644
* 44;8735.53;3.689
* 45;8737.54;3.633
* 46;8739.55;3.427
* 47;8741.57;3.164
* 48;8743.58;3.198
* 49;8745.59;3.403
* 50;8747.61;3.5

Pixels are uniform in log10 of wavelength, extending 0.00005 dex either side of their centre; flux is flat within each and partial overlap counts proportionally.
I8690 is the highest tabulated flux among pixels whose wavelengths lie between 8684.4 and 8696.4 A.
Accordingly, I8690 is 3.646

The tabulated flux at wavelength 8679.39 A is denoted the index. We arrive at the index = 2.949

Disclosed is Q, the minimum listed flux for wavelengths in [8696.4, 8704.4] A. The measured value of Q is 3.216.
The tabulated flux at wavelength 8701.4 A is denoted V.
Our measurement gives 3.283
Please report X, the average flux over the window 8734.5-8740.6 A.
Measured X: 3.58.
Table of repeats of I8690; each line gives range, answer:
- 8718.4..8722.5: 3.393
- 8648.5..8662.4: 4.015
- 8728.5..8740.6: 3.689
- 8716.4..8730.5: 3.734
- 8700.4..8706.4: 3.309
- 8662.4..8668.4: 3.613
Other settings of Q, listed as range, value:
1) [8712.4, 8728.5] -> 3.343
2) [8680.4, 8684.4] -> 3.125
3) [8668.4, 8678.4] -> 3.062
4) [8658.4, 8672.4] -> 3.211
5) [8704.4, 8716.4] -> 3.17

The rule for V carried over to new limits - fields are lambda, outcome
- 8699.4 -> 3.398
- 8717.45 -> 3.6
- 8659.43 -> 3.986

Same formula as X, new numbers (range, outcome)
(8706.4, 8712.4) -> 3.27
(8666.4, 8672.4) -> 3.68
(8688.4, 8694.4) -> 3.59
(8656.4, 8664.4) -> 3.81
